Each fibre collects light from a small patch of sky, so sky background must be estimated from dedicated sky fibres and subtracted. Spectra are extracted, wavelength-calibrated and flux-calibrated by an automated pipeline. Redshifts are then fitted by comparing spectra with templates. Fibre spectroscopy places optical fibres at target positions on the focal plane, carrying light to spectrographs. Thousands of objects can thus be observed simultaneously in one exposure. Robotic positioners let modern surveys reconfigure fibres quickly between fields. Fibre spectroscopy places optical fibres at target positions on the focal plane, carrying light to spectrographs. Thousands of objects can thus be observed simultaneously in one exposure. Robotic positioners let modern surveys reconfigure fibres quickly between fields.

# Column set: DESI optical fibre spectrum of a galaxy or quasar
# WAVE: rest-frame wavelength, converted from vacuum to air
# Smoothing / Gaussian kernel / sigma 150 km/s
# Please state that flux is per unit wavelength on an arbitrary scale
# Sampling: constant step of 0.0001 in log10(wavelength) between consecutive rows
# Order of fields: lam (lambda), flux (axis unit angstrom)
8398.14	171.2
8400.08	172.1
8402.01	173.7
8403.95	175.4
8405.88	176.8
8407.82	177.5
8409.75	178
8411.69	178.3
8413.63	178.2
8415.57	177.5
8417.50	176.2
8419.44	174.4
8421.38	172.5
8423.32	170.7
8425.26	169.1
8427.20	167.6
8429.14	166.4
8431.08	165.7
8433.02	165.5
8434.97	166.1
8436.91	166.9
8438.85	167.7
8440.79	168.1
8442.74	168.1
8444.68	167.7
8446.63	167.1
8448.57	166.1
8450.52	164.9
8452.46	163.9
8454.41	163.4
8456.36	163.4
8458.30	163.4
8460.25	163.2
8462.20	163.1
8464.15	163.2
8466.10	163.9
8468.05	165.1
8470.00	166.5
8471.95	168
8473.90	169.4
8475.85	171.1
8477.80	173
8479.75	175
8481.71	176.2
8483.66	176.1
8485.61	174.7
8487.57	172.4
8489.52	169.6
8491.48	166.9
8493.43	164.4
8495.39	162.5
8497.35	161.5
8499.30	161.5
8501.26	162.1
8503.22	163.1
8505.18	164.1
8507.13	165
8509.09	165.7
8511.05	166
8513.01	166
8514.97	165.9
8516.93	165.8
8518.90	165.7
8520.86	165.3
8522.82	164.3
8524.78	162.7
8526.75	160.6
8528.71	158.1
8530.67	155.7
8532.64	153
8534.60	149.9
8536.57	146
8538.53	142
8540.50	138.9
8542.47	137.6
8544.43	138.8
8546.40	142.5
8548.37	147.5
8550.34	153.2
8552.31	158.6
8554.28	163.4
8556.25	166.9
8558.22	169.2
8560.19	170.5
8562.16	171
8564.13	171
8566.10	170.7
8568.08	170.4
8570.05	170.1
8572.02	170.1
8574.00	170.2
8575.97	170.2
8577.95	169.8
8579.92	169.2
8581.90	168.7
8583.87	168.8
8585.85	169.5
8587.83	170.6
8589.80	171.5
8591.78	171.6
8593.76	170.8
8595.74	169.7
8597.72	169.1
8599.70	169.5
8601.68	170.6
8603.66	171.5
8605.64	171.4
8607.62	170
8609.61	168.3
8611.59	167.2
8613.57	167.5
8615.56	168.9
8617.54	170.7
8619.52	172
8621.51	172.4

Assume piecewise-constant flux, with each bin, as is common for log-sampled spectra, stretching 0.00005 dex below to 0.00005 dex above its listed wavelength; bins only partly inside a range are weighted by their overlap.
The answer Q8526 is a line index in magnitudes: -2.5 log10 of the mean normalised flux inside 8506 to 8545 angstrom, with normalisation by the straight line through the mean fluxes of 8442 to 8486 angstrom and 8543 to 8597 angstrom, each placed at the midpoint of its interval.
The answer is 0.06 mag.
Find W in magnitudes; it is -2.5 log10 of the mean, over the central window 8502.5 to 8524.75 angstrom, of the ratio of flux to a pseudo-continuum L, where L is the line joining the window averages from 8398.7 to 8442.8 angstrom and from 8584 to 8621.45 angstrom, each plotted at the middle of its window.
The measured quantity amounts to 0.04 mag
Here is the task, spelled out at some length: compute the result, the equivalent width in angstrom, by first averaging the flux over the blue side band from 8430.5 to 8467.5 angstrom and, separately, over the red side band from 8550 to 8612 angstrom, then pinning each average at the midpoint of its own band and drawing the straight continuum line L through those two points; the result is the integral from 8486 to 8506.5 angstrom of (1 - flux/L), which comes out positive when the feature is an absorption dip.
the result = 0.19 angstrom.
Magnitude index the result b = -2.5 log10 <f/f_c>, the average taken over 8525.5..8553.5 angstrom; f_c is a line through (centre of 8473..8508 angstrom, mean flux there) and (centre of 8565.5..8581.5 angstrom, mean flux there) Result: 0.14 mag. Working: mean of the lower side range 168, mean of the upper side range 170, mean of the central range 149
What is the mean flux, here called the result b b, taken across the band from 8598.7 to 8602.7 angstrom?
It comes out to 170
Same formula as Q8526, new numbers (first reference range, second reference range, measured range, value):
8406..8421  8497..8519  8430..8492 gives 0.019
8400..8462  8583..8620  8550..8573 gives 0.015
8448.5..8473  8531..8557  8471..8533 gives -0.062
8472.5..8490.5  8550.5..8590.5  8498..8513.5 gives 0.049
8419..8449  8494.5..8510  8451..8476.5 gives 0.005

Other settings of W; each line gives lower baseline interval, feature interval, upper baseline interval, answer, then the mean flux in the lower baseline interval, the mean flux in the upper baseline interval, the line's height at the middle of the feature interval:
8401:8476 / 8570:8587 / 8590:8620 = 0.00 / 169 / 170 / 170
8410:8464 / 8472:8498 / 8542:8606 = -0.02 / 168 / 166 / 167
